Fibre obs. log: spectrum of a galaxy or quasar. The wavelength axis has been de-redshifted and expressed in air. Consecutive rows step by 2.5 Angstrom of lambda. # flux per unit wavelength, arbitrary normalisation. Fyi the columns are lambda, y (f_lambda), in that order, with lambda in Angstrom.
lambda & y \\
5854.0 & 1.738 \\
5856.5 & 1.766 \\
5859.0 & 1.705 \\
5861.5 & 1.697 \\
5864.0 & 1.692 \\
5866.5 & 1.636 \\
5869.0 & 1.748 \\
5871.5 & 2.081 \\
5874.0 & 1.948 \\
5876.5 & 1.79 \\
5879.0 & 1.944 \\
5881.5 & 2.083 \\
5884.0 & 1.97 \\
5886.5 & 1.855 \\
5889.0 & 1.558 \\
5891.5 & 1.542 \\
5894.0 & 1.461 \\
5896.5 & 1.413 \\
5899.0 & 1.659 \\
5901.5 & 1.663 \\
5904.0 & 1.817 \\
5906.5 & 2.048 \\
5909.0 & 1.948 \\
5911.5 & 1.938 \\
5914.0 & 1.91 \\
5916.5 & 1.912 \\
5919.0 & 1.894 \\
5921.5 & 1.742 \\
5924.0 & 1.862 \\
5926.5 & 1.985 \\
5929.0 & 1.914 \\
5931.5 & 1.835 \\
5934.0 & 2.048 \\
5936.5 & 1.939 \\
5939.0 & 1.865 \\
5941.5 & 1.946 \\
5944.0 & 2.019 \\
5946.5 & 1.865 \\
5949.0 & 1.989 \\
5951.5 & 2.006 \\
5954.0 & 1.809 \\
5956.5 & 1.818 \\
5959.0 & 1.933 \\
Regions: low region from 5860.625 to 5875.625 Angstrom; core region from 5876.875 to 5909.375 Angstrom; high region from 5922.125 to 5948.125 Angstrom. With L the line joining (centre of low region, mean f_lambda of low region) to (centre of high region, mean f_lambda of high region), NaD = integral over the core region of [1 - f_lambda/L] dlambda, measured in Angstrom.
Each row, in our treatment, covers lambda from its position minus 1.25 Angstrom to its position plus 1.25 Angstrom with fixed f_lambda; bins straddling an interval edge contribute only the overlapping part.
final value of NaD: 1.50 Angstrom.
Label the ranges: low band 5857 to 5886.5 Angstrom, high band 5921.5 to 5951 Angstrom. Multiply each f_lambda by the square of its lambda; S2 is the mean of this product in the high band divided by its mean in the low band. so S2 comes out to 1.07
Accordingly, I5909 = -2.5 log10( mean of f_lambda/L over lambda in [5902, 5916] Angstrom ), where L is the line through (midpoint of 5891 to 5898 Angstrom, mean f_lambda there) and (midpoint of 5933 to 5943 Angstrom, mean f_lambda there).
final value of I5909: -0.18 mag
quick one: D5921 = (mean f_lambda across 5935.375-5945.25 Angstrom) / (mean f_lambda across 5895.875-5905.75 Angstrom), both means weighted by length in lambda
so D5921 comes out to 1.2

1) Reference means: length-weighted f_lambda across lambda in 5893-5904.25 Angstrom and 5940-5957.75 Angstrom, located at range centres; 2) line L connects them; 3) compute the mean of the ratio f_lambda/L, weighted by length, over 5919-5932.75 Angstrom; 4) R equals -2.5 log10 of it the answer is -0.06 mag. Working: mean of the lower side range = 1.59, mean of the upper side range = 1.92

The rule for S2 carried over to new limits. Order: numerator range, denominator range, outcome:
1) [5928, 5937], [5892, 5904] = 1.24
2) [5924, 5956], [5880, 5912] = 1.11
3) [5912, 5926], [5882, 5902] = 1.14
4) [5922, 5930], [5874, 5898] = 1.11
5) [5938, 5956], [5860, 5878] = 1.10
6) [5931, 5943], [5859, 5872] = 1.13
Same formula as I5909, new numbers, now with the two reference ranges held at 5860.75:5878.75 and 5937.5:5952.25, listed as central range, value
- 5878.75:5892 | 0.00 mag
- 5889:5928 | 0.06 mag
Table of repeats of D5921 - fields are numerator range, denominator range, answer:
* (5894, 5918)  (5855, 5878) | 1.00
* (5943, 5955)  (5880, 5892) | 1.06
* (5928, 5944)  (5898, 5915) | 1.04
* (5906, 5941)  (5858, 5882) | 1.05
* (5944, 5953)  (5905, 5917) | 1.00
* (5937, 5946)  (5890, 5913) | 1.13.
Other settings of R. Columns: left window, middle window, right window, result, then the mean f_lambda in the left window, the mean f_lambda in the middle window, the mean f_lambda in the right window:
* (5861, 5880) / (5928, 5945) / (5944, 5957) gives -0.023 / 1.82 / 1.94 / 1.91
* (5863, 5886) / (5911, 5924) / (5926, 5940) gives 0.024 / 1.88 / 1.87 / 1.93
